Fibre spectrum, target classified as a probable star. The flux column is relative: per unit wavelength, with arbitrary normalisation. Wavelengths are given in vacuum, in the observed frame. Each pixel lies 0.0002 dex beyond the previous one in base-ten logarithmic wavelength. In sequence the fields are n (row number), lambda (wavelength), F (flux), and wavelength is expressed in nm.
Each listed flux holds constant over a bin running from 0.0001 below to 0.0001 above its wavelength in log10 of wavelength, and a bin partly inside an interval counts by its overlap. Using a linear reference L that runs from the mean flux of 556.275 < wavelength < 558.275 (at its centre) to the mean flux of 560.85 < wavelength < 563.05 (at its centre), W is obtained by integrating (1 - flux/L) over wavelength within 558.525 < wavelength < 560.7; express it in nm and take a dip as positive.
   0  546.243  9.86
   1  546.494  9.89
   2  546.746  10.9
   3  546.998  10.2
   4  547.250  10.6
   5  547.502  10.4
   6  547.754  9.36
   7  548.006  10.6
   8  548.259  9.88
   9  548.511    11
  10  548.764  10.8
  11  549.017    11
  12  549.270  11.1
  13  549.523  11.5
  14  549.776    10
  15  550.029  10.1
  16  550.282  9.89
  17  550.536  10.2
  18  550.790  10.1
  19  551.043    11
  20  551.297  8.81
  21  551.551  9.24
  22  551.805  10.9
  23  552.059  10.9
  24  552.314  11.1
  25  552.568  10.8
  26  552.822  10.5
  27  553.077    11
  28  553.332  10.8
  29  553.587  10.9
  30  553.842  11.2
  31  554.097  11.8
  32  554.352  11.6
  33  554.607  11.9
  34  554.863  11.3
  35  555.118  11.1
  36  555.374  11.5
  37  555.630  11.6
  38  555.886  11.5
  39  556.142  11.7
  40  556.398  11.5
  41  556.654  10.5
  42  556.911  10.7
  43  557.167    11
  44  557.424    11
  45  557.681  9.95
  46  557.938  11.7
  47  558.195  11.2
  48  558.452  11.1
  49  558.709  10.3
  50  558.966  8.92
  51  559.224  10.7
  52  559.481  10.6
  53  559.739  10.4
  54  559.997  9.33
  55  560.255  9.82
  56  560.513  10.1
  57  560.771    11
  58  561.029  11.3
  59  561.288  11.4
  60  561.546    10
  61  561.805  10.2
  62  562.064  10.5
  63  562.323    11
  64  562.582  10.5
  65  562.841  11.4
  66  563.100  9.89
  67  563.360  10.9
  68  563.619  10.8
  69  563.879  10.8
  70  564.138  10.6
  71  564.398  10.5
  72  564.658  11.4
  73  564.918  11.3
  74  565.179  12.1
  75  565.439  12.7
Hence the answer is 0.15 nm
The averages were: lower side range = 10.9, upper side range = 10.8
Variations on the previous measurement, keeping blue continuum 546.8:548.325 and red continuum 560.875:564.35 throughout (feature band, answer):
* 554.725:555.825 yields -0.096 nm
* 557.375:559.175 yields -0.002 nm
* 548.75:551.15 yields -0.060 nm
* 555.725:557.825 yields -0.095 nm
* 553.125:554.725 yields -0.141 nm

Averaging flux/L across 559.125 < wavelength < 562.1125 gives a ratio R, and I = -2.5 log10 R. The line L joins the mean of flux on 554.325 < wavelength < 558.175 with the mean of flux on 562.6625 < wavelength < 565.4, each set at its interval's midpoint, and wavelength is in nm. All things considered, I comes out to 0.07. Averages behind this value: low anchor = 11.2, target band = 10.4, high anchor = 11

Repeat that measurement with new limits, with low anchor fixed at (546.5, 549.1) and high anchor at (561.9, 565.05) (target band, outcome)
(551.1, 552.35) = 0.04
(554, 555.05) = -0.10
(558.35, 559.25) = 0.05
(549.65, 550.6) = 0.05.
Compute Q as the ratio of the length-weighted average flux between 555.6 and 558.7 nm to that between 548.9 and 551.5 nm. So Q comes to 1.07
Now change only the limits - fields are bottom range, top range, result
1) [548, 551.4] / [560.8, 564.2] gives 1.03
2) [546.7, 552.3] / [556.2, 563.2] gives 1.02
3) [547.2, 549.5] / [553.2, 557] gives 1.07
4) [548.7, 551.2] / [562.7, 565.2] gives 1.04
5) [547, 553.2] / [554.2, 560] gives 1.05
